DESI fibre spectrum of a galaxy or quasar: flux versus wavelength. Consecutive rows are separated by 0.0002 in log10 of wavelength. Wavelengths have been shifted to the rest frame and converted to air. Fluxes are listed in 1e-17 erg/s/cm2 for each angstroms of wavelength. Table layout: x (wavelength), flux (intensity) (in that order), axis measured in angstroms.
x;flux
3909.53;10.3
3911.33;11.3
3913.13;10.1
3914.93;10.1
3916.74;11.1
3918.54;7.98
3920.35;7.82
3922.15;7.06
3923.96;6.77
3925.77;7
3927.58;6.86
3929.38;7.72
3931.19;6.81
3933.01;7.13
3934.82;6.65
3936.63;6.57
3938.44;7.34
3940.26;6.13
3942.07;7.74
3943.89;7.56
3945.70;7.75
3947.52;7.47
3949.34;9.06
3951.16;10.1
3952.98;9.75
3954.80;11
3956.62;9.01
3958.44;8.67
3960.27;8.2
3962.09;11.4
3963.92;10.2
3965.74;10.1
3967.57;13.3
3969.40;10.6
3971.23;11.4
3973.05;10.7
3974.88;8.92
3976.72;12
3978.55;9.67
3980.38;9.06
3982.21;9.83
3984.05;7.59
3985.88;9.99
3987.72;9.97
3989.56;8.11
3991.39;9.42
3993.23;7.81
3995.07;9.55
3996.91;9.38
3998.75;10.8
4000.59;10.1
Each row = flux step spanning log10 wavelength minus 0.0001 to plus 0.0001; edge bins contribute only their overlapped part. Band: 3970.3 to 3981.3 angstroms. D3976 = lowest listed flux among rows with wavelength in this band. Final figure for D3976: 8.92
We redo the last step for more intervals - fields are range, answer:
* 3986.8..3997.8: 7.81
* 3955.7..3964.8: 8.2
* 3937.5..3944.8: 6.13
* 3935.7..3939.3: 6.57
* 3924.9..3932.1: 6.81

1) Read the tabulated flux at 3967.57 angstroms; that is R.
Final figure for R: 13.3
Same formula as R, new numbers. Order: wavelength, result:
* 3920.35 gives 7.82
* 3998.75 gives 10.8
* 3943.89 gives 7.56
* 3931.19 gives 6.81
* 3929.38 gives 7.72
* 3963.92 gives 10.2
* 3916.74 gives 11.1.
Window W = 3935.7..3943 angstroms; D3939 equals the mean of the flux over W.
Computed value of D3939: 6.95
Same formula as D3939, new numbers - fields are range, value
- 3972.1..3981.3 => 10.1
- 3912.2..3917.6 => 10.4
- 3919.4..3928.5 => 7.11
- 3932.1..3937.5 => 6.78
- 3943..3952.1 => 8.4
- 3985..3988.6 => 9.97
